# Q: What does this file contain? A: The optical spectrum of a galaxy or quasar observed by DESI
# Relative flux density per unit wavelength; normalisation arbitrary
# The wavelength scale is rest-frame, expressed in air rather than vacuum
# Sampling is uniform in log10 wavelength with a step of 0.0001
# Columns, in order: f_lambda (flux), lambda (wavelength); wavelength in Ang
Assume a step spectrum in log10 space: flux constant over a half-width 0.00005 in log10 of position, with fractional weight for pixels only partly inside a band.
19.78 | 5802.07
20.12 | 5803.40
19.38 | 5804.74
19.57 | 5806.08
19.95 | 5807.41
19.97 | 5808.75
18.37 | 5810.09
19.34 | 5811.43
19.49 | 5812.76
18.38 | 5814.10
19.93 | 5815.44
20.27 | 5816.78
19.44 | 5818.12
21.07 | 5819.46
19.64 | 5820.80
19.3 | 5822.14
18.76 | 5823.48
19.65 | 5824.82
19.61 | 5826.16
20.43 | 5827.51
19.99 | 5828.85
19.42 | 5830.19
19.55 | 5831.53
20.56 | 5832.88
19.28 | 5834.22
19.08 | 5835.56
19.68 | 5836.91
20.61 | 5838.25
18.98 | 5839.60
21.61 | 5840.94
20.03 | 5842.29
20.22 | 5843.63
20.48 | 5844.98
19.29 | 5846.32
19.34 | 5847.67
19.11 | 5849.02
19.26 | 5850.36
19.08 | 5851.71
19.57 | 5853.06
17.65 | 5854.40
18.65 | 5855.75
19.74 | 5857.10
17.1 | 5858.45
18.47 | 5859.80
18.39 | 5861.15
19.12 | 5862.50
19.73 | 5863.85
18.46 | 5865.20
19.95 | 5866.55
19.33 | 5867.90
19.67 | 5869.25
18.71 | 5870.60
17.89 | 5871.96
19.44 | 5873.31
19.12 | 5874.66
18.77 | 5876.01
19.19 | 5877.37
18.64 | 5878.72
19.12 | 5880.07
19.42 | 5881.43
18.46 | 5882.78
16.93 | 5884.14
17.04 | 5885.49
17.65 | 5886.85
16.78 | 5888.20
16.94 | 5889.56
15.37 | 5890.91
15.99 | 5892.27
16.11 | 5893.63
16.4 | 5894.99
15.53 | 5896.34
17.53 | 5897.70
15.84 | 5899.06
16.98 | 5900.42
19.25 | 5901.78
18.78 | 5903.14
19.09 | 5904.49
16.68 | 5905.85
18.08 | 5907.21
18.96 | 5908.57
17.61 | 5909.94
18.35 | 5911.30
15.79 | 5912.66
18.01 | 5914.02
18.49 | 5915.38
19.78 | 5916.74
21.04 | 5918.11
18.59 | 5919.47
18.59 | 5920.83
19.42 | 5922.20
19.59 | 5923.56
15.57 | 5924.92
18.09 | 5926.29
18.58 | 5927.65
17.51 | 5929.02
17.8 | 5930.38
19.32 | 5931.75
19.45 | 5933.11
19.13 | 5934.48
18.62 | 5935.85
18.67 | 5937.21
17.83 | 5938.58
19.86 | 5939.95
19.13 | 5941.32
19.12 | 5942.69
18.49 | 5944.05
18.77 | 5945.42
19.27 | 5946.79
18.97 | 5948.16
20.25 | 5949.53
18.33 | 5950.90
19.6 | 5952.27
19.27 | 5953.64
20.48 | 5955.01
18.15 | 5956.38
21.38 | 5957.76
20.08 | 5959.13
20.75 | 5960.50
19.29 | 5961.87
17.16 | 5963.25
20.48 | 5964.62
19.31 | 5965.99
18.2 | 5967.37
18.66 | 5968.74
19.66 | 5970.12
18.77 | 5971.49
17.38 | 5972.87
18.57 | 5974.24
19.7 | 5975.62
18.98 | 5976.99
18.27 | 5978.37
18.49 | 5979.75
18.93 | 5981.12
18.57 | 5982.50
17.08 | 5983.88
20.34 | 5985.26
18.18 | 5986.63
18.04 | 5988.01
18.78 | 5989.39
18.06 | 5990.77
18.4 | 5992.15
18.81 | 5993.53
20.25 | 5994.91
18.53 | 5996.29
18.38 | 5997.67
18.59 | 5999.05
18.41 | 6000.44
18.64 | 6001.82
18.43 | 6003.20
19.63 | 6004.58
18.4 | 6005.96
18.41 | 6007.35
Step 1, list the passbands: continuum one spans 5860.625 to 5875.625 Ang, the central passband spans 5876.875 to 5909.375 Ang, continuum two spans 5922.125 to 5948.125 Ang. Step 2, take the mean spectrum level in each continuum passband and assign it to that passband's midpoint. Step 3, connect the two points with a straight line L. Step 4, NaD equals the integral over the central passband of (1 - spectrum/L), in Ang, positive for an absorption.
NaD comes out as 2.4 Ang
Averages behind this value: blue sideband 19.1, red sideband 18.6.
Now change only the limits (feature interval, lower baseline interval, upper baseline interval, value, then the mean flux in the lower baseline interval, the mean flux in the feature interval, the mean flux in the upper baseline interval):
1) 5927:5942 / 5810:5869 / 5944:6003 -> 0.3 Ang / 19.5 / 18.7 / 18.9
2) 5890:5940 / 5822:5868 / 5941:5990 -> 3.1 Ang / 19.4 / 18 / 19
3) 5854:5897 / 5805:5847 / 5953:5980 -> 3.1 Ang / 19.7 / 18.1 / 19.2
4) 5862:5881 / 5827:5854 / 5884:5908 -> -0.9 Ang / 19.8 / 19.1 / 17.1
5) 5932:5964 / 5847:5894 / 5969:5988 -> -1.1 Ang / 18.4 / 19.2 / 18.7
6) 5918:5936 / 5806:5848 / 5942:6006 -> 0.6 Ang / 19.7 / 18.6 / 18.9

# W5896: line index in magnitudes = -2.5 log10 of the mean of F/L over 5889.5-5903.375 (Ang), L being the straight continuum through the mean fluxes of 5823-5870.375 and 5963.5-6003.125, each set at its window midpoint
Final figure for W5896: 0.15 mag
